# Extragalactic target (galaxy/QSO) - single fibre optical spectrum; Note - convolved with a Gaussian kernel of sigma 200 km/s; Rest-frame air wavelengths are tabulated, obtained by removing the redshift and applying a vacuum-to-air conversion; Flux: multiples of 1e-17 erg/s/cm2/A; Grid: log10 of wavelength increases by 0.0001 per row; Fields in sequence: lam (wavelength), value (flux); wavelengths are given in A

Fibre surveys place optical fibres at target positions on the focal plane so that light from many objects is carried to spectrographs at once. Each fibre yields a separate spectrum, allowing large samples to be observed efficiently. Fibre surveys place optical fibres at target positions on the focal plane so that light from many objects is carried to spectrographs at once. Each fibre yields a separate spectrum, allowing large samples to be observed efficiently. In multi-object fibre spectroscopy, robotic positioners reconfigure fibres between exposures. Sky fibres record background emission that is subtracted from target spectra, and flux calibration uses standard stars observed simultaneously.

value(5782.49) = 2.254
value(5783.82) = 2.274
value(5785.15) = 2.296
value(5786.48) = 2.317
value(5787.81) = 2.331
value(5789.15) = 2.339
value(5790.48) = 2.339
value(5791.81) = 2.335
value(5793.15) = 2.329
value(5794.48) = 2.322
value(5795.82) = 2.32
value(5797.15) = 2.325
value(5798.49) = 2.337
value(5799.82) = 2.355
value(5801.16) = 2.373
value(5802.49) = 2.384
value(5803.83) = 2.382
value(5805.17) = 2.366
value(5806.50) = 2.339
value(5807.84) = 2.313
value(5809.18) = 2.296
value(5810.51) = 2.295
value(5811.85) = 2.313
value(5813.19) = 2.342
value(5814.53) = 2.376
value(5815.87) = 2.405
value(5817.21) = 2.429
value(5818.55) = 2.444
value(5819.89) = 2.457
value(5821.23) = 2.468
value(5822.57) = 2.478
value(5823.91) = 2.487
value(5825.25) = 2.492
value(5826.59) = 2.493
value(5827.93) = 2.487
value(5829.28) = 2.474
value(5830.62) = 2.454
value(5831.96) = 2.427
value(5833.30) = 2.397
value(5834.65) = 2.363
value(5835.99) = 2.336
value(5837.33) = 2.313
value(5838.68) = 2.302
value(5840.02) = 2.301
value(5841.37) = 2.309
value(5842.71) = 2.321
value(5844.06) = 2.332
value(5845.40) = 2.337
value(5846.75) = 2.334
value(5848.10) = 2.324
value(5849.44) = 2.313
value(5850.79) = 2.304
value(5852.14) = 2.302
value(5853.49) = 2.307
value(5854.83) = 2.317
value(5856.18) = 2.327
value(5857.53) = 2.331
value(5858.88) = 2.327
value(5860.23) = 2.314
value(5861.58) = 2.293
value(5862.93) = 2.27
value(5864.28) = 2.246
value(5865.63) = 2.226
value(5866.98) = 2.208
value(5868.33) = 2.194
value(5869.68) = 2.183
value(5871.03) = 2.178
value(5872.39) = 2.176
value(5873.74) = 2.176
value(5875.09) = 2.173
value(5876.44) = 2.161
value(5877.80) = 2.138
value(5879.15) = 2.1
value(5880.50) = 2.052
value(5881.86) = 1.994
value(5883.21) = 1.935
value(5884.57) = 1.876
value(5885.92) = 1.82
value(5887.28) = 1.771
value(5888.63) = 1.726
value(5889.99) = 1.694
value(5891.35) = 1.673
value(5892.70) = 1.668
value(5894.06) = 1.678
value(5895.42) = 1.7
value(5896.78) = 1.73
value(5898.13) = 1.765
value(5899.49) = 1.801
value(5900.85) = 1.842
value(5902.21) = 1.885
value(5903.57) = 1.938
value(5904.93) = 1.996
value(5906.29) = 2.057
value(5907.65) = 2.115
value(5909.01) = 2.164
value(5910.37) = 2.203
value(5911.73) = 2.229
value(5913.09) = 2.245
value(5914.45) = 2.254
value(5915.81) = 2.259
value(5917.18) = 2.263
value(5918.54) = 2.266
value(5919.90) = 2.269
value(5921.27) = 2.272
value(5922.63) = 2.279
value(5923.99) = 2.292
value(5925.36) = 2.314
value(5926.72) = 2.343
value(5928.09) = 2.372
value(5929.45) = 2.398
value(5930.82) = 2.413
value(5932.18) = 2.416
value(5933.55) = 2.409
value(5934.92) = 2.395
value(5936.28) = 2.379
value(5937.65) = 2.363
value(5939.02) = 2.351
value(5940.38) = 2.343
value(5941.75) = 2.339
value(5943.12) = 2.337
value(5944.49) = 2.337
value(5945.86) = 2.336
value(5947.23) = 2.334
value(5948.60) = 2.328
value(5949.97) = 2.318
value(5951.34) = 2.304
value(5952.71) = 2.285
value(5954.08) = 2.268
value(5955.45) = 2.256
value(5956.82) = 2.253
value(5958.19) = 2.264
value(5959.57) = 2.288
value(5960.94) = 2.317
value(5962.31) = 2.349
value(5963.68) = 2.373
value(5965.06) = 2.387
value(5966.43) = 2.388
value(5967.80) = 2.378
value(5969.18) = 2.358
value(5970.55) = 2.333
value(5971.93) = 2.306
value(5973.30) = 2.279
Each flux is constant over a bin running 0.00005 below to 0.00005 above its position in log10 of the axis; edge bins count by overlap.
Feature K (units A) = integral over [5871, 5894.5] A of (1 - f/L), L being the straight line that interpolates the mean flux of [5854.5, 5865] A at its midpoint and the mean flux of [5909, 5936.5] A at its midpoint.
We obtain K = 3.7 A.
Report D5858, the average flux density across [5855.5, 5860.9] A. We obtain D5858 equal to 2.32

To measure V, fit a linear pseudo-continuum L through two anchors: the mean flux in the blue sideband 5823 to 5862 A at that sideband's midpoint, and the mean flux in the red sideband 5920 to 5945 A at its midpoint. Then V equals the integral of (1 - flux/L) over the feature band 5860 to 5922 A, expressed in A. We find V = 8.15 A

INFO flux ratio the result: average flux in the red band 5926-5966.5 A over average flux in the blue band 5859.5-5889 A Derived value 1.11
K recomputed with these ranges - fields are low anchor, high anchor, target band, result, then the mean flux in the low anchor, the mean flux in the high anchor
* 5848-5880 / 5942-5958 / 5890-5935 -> 3.4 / 2.24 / 2.3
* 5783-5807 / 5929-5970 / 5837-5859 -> 0.2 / 2.34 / 2.34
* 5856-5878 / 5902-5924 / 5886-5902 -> 3.3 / 2.23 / 2.18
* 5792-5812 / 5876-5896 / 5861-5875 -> -1.8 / 2.34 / 1.86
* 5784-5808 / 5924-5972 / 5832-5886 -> 2.4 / 2.34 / 2.34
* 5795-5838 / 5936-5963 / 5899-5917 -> 2.0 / 2.39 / 2.32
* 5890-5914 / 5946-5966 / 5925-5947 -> -2.0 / 1.92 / 2.31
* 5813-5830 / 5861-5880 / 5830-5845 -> 0.1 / 2.45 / 2.19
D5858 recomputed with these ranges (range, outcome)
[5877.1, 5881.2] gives 2.09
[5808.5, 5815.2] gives 2.32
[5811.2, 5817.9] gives 2.37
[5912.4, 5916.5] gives 2.25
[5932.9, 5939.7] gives 2.38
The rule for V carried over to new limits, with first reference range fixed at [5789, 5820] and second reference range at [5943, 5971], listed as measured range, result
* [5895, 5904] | 2.0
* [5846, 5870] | 0.6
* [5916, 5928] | 0.2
